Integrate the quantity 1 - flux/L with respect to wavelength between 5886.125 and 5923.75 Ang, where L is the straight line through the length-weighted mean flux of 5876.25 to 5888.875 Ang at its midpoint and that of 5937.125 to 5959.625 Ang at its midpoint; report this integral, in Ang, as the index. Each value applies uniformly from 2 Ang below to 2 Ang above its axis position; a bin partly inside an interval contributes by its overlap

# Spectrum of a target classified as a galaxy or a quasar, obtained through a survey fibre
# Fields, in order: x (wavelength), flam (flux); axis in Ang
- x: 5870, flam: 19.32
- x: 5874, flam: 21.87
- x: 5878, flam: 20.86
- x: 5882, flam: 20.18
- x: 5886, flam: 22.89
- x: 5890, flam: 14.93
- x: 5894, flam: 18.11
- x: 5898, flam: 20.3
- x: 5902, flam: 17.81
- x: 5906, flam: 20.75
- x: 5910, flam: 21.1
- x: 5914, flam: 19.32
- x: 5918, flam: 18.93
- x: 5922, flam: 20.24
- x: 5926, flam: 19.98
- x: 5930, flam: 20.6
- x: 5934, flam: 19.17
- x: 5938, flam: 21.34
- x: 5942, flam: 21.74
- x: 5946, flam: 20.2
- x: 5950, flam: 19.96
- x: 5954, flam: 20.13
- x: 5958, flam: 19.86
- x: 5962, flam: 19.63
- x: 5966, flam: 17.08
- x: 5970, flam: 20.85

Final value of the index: 2.7 Ang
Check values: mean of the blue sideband 20.9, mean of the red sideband 20.5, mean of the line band 19.2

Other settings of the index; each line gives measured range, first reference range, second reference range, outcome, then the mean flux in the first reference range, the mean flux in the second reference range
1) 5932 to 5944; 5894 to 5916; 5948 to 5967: -0.7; 19.7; 19.5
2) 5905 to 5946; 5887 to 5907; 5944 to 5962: -2.2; 18.5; 20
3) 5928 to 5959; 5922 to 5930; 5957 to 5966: -1.1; 20.2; 19.1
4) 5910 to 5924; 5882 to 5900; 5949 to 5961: -0.2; 19.2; 20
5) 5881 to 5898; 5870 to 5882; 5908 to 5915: 1.3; 20.8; 20.3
